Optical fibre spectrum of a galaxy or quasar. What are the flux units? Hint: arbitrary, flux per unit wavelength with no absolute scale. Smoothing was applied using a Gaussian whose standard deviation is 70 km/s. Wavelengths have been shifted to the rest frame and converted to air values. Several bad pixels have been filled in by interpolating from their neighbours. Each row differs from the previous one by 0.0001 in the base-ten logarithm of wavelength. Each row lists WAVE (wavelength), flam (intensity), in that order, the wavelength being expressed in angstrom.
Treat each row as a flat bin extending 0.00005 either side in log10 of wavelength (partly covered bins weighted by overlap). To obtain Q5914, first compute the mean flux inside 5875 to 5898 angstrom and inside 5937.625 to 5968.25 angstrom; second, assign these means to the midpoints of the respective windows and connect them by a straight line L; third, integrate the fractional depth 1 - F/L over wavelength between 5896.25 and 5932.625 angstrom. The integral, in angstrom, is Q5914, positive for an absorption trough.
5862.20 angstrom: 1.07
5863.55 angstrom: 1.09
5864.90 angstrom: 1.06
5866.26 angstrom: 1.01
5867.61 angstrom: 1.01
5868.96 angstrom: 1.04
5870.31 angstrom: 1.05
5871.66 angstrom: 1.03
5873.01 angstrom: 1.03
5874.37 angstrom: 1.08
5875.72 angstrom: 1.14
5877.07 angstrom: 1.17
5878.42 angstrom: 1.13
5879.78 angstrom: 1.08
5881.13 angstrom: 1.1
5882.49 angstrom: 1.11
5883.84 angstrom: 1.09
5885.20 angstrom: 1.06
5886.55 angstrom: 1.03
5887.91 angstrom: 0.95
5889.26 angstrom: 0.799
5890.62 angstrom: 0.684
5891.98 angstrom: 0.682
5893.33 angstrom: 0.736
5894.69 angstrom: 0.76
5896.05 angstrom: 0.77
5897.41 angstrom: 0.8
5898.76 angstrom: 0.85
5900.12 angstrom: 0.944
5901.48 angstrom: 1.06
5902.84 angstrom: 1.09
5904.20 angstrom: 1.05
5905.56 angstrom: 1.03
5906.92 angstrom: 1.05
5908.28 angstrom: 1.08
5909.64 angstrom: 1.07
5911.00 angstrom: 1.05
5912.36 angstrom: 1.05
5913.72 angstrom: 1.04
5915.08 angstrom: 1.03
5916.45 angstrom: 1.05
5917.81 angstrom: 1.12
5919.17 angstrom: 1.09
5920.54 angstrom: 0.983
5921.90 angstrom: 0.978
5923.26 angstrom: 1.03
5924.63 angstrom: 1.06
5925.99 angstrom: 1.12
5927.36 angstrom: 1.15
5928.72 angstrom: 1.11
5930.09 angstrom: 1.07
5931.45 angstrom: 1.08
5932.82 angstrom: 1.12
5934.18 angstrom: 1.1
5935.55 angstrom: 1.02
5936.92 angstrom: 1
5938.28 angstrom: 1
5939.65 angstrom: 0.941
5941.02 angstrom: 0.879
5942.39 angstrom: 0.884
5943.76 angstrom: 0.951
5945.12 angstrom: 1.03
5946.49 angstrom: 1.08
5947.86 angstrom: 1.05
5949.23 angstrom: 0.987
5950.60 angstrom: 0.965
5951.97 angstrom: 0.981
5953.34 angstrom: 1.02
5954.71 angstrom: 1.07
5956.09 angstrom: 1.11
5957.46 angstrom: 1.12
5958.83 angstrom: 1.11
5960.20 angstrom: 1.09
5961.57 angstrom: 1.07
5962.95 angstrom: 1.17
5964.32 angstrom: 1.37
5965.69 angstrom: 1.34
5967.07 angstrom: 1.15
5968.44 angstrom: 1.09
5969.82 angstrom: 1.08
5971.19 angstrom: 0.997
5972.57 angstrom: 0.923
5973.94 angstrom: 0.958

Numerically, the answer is -1.5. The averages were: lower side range 0.947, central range 1.04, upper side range 1.06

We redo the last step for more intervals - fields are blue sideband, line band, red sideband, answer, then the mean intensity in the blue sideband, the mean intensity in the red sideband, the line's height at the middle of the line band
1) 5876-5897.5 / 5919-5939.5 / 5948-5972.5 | -0.5 angstrom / 0.942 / 1.1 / 1.03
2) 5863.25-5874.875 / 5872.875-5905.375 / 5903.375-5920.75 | 2.5 angstrom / 1.04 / 1.06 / 1.05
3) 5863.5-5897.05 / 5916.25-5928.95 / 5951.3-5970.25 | -0.1 angstrom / 0.984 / 1.13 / 1.06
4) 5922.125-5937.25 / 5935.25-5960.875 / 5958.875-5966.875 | 2.9 angstrom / 1.08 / 1.2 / 1.14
